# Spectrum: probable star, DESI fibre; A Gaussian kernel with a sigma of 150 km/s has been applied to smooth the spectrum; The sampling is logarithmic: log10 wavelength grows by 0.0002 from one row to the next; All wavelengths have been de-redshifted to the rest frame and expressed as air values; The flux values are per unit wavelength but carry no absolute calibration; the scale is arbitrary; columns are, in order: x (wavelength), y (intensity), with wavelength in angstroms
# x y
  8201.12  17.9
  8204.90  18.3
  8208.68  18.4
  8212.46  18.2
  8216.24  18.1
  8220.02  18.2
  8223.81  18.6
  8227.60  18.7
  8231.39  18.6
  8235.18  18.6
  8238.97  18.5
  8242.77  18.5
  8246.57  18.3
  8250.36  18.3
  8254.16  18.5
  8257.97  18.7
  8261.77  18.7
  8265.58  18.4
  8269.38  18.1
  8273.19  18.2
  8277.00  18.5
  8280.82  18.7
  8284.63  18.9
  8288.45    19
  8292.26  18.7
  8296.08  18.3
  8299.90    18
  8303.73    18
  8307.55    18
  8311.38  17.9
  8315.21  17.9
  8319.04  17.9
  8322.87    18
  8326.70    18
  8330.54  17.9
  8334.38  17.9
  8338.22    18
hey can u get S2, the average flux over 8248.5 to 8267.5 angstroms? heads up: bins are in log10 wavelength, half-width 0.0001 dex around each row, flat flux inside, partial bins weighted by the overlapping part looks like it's 18.5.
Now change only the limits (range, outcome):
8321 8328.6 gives 18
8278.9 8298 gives 18.7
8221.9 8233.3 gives 18.6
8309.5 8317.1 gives 17.9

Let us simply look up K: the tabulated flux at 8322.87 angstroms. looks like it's 18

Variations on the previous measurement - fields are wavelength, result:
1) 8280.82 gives 18.7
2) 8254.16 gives 18.5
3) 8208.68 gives 18.4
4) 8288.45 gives 19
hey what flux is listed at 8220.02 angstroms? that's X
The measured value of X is 18.2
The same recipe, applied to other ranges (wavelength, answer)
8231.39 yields 18.6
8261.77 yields 18.7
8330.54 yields 17.9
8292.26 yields 18.7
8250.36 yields 18.3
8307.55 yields 18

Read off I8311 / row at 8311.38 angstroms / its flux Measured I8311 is 17.9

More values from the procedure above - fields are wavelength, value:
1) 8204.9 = 18.3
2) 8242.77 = 18.5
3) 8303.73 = 18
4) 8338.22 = 18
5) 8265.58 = 18.4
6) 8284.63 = 18.9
